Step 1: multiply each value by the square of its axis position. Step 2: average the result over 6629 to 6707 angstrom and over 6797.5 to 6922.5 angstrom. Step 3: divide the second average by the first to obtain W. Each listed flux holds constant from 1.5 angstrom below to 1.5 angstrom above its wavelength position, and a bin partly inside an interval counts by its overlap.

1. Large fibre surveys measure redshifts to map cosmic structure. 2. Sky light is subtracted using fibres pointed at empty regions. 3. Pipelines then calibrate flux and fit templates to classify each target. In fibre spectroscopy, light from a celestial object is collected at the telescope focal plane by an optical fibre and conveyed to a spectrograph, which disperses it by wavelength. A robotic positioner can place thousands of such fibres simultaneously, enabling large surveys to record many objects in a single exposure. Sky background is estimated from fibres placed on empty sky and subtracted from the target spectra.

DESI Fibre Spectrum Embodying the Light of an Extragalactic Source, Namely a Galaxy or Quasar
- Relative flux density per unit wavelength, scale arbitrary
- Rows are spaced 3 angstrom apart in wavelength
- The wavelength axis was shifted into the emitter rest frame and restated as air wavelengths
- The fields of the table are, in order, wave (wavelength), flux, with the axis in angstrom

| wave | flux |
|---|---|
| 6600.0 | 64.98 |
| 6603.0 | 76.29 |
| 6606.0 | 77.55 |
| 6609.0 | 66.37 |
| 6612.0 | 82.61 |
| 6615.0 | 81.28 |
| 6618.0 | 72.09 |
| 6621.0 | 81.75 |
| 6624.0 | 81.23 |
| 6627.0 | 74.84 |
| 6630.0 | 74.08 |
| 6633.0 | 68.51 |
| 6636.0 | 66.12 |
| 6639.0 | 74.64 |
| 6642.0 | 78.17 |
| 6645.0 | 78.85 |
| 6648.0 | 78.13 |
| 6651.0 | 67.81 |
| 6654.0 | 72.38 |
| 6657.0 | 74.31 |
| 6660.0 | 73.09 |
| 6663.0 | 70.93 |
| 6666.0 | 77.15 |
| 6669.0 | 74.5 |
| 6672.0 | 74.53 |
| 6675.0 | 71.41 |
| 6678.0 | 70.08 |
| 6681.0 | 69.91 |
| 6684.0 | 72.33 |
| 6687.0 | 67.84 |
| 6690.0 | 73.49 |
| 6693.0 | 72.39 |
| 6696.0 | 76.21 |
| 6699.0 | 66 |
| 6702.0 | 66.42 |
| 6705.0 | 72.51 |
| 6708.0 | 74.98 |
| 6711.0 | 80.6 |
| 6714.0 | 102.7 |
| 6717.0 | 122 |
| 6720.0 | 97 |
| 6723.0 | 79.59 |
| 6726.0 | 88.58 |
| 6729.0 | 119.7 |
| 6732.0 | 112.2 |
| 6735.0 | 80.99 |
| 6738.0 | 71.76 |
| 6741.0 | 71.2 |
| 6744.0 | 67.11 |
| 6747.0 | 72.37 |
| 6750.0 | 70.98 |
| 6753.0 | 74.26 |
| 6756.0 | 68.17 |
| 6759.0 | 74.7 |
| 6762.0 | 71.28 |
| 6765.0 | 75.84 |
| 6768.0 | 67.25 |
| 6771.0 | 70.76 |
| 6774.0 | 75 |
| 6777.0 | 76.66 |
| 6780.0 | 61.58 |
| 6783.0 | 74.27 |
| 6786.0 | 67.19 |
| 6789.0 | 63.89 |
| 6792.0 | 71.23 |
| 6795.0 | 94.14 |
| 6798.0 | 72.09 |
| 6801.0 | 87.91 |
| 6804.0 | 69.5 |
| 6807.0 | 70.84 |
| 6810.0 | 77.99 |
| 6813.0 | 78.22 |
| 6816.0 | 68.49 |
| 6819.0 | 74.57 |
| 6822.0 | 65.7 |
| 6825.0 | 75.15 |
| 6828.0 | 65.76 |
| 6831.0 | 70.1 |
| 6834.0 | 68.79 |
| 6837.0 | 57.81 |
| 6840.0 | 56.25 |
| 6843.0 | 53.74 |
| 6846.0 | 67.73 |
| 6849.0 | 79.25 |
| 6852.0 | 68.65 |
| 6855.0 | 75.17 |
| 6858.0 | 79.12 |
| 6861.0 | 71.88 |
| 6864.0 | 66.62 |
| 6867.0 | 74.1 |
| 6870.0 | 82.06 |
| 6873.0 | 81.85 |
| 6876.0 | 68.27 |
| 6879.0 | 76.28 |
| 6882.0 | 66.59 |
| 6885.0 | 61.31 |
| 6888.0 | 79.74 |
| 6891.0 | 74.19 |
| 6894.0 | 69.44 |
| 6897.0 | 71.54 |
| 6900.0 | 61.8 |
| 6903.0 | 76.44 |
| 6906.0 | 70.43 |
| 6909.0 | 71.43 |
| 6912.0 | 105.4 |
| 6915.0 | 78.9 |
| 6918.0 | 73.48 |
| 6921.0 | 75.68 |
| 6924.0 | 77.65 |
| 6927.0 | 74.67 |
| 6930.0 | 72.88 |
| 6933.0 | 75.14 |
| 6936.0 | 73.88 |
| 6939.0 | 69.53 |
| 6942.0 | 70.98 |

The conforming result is 1.1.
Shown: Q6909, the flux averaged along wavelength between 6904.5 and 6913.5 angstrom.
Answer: 82.4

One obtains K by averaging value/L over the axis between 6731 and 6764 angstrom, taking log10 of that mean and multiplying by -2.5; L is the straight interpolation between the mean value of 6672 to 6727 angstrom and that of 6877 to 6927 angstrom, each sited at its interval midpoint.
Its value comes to 0.04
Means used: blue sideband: 78.9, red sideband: 74.3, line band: 75.4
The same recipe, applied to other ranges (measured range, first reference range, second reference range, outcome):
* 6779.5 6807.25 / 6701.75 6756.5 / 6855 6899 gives 0.08 mag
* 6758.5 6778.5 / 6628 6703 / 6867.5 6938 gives 0.01 mag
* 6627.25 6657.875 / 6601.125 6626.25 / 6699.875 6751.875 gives 0.08 mag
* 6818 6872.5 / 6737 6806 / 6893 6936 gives 0.06 mag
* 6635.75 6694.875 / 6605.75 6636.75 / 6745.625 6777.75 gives 0.02 mag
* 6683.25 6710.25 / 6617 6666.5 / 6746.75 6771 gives 0.02 mag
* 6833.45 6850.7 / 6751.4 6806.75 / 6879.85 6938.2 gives 0.16 mag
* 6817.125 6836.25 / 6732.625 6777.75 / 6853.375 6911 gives 0.05 mag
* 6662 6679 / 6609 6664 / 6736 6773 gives 0.01 mag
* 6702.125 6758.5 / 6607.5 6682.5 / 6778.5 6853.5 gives -0.16 mag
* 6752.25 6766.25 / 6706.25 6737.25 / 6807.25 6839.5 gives 0.18 mag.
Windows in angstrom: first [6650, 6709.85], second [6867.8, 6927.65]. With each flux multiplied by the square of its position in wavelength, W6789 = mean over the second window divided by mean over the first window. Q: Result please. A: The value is 1.11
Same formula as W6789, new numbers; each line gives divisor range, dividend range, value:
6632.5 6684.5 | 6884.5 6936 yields 1.11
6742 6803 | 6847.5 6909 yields 1.03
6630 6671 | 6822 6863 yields 0.98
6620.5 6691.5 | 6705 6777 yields 1.14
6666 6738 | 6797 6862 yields 0.90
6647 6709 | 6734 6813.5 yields 1.04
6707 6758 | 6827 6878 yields 0.85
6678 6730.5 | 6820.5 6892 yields 0.89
